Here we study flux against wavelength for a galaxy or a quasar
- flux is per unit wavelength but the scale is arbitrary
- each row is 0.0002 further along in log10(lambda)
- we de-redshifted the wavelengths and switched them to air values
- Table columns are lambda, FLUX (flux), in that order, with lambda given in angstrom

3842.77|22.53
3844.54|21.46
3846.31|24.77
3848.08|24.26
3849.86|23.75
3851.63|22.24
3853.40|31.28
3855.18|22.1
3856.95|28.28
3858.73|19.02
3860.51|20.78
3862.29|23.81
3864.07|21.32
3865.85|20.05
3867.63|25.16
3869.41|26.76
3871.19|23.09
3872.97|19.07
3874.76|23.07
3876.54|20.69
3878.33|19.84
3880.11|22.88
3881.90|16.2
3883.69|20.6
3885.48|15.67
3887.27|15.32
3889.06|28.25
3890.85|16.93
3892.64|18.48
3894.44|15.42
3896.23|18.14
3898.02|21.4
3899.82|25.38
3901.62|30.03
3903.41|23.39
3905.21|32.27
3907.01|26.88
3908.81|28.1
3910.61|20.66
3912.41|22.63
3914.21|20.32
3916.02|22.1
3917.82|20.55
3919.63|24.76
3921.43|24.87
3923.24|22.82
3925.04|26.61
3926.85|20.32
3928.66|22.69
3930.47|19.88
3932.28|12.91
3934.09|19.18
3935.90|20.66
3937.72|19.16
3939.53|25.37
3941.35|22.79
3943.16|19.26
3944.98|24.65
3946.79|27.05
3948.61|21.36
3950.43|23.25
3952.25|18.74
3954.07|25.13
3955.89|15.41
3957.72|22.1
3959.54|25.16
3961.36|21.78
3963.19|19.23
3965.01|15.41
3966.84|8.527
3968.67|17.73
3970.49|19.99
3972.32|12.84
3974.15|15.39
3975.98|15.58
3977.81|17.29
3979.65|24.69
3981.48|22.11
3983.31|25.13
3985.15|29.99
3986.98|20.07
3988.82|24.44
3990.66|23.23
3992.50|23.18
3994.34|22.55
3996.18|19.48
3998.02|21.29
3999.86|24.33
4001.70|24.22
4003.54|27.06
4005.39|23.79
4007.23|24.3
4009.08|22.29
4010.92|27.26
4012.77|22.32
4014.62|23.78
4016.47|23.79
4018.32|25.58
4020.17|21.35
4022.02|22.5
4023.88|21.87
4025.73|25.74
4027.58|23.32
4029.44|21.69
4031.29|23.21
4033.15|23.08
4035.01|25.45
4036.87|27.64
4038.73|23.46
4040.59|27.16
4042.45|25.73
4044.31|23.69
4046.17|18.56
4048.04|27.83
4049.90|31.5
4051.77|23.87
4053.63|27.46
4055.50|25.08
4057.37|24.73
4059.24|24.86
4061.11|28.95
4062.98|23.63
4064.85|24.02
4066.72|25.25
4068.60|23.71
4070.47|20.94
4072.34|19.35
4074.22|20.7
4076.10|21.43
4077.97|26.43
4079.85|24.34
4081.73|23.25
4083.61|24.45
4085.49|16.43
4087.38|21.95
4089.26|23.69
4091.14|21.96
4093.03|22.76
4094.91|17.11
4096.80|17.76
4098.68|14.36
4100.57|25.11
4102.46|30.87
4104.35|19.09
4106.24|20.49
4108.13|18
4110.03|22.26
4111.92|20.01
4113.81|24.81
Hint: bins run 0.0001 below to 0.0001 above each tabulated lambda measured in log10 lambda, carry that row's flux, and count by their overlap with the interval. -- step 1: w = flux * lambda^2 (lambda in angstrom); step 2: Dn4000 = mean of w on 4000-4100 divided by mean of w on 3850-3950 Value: 1.14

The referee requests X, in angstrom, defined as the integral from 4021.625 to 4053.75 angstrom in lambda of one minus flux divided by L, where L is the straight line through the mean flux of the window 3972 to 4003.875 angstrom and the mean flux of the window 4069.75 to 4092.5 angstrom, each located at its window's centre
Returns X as -3.8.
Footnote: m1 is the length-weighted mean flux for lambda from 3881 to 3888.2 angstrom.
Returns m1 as 17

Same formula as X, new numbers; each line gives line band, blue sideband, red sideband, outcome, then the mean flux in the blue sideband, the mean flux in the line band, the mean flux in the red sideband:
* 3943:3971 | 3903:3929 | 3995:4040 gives 4.2 angstrom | 24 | 20.3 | 23.7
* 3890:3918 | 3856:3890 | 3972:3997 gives -1.6 angstrom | 21.6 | 22.7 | 21.3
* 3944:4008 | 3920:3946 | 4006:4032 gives 3.5 angstrom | 21.6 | 21.3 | 23.5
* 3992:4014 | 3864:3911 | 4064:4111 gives -1.6 angstrom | 22.1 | 23.5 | 21.8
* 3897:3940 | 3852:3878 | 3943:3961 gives -0.7 angstrom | 23.1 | 23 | 22.3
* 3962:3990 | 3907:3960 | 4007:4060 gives 4.6 angstrom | 22.1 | 19.3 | 24.5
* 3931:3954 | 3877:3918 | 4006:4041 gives 1.3 angstrom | 21.8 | 21.3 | 23.9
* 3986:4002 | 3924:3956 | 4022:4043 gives 0.4 angstrom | 21.5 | 22.5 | 24.3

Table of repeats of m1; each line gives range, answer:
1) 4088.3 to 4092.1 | 22.8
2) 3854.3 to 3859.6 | 23.2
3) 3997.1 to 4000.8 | 22.8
